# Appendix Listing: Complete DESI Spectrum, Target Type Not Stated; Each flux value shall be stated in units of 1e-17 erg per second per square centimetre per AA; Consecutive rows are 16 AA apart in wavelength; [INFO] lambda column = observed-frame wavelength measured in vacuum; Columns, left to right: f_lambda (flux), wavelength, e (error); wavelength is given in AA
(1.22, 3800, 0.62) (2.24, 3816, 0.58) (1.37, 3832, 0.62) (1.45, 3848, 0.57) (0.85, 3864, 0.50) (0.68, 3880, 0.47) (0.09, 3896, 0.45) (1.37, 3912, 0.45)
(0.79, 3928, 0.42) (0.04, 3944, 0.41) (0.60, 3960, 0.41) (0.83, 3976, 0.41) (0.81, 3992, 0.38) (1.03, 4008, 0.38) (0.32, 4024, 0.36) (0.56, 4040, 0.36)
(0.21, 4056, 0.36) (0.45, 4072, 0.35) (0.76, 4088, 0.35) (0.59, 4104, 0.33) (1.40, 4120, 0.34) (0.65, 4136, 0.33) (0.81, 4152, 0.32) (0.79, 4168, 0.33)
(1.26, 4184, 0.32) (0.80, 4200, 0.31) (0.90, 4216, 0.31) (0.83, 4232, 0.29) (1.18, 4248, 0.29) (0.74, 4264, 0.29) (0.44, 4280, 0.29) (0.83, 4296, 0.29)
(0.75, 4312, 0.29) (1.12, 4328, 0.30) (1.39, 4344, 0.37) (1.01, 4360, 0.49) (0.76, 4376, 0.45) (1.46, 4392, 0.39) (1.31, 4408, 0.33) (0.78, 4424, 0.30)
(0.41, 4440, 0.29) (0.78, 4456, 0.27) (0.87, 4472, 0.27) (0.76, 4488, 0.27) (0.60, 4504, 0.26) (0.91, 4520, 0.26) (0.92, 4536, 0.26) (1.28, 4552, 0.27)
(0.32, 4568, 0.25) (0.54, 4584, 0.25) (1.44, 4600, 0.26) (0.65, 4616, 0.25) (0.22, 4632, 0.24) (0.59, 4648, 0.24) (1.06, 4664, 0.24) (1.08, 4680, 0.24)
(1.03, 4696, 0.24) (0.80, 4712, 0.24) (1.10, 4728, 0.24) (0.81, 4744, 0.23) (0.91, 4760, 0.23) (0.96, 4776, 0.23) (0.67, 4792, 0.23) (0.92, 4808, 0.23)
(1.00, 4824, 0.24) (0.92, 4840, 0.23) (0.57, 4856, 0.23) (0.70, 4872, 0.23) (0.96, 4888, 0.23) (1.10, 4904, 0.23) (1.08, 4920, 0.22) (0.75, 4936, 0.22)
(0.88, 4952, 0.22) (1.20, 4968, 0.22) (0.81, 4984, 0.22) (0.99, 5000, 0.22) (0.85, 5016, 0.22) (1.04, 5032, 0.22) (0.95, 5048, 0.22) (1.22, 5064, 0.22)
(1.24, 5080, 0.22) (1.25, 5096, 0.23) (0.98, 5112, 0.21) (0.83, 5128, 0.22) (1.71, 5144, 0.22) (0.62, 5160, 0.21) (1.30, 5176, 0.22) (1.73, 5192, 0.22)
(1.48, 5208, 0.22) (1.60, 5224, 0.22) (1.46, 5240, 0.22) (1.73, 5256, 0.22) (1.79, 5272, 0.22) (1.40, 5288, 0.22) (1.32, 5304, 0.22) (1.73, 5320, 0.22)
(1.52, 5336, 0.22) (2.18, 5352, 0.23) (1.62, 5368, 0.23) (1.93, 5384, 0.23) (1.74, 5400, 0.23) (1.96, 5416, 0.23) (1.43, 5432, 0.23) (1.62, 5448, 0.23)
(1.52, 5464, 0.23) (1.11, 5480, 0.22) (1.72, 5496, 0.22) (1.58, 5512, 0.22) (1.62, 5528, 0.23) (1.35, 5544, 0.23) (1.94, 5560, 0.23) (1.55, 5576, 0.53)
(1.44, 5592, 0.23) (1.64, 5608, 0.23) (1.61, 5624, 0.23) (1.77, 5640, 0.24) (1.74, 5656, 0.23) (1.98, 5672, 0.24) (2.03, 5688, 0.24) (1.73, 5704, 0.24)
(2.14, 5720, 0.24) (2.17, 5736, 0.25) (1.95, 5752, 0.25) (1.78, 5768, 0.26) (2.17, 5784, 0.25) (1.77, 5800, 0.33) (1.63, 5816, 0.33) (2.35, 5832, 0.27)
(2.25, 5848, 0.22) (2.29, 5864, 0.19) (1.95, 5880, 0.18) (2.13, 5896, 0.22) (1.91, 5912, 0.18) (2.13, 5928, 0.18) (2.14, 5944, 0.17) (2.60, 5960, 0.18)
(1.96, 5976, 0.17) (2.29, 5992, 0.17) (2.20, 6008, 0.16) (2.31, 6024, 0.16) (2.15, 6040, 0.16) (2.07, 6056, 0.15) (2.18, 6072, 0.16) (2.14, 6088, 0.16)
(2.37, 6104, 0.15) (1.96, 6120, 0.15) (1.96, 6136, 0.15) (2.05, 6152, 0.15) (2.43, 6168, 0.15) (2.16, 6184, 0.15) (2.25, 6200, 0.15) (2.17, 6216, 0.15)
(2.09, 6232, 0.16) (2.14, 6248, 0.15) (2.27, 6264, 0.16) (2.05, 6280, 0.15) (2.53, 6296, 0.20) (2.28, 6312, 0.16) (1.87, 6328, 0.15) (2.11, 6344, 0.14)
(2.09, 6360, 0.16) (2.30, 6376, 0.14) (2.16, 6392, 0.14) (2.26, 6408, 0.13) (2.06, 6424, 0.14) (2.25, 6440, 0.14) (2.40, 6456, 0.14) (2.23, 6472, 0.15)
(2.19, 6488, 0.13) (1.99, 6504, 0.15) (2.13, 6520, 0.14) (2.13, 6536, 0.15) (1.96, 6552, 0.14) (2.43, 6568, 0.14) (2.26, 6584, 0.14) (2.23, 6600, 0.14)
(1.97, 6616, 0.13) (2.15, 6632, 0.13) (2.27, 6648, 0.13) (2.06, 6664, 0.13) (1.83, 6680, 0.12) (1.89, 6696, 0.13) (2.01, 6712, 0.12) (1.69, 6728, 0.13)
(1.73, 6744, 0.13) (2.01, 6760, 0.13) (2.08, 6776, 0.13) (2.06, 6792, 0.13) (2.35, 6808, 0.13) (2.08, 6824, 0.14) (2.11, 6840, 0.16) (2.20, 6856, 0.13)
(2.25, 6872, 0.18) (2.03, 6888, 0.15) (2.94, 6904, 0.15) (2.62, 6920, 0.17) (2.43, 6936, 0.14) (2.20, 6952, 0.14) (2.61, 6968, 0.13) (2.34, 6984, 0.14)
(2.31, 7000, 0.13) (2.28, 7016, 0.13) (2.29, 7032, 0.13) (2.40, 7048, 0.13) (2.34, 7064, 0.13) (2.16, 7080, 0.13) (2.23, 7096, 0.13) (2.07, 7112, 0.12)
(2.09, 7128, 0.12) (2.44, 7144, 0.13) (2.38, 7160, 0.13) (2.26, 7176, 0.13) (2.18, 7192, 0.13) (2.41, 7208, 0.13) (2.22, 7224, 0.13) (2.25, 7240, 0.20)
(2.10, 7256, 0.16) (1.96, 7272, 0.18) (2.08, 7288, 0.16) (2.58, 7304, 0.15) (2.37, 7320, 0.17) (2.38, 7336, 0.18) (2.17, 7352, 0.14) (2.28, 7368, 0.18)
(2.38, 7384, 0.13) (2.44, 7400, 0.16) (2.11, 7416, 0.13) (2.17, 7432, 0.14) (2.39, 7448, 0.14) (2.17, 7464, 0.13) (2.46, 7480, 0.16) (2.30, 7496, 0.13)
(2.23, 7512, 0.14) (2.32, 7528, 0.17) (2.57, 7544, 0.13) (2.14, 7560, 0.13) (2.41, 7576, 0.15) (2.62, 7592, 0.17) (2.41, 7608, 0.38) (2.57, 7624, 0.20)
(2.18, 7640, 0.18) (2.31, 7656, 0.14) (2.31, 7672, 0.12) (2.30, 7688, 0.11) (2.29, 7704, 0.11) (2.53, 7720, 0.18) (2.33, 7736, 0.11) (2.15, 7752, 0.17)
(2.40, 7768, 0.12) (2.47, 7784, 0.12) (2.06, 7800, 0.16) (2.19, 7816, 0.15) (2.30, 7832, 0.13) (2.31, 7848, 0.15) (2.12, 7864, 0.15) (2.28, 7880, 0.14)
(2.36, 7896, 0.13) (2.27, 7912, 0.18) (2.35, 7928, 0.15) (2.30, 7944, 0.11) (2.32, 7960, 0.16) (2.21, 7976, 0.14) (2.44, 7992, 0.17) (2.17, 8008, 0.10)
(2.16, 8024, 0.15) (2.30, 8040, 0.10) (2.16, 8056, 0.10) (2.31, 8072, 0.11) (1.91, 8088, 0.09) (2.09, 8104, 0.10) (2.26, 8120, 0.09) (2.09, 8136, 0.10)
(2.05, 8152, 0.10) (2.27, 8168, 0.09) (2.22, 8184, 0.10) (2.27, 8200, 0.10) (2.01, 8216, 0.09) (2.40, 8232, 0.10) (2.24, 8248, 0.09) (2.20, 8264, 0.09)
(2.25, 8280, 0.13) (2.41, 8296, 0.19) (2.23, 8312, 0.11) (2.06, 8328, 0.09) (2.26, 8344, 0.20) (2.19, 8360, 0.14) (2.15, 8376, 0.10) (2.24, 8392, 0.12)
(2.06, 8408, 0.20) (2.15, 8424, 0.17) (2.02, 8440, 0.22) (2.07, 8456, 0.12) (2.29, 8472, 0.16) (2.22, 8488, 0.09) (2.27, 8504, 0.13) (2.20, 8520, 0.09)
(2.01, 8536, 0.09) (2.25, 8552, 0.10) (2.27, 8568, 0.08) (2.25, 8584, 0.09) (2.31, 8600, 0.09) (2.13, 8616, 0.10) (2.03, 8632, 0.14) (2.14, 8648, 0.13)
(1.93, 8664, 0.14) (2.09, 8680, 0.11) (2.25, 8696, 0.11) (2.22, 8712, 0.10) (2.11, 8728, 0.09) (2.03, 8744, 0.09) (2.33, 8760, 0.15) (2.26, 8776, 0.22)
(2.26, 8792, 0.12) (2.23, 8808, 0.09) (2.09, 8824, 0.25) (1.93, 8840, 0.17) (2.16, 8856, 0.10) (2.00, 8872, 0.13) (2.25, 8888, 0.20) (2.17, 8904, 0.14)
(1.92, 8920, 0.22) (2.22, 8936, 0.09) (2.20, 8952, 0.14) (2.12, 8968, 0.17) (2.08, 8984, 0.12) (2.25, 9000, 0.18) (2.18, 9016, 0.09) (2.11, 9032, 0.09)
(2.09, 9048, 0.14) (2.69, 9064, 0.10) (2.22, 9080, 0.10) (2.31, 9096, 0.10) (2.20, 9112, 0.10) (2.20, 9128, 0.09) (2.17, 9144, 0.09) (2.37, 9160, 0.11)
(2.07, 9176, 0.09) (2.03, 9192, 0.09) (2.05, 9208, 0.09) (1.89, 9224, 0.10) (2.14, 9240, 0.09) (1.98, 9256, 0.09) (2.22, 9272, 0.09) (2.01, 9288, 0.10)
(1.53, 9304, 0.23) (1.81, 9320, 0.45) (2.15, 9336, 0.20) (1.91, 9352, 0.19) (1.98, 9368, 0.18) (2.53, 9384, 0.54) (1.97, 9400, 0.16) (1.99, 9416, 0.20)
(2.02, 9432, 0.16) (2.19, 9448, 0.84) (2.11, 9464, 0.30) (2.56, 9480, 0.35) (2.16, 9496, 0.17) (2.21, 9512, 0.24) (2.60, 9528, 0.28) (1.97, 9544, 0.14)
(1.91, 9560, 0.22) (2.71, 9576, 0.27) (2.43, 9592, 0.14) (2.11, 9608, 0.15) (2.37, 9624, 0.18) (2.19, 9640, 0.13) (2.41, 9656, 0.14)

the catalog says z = 0.30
